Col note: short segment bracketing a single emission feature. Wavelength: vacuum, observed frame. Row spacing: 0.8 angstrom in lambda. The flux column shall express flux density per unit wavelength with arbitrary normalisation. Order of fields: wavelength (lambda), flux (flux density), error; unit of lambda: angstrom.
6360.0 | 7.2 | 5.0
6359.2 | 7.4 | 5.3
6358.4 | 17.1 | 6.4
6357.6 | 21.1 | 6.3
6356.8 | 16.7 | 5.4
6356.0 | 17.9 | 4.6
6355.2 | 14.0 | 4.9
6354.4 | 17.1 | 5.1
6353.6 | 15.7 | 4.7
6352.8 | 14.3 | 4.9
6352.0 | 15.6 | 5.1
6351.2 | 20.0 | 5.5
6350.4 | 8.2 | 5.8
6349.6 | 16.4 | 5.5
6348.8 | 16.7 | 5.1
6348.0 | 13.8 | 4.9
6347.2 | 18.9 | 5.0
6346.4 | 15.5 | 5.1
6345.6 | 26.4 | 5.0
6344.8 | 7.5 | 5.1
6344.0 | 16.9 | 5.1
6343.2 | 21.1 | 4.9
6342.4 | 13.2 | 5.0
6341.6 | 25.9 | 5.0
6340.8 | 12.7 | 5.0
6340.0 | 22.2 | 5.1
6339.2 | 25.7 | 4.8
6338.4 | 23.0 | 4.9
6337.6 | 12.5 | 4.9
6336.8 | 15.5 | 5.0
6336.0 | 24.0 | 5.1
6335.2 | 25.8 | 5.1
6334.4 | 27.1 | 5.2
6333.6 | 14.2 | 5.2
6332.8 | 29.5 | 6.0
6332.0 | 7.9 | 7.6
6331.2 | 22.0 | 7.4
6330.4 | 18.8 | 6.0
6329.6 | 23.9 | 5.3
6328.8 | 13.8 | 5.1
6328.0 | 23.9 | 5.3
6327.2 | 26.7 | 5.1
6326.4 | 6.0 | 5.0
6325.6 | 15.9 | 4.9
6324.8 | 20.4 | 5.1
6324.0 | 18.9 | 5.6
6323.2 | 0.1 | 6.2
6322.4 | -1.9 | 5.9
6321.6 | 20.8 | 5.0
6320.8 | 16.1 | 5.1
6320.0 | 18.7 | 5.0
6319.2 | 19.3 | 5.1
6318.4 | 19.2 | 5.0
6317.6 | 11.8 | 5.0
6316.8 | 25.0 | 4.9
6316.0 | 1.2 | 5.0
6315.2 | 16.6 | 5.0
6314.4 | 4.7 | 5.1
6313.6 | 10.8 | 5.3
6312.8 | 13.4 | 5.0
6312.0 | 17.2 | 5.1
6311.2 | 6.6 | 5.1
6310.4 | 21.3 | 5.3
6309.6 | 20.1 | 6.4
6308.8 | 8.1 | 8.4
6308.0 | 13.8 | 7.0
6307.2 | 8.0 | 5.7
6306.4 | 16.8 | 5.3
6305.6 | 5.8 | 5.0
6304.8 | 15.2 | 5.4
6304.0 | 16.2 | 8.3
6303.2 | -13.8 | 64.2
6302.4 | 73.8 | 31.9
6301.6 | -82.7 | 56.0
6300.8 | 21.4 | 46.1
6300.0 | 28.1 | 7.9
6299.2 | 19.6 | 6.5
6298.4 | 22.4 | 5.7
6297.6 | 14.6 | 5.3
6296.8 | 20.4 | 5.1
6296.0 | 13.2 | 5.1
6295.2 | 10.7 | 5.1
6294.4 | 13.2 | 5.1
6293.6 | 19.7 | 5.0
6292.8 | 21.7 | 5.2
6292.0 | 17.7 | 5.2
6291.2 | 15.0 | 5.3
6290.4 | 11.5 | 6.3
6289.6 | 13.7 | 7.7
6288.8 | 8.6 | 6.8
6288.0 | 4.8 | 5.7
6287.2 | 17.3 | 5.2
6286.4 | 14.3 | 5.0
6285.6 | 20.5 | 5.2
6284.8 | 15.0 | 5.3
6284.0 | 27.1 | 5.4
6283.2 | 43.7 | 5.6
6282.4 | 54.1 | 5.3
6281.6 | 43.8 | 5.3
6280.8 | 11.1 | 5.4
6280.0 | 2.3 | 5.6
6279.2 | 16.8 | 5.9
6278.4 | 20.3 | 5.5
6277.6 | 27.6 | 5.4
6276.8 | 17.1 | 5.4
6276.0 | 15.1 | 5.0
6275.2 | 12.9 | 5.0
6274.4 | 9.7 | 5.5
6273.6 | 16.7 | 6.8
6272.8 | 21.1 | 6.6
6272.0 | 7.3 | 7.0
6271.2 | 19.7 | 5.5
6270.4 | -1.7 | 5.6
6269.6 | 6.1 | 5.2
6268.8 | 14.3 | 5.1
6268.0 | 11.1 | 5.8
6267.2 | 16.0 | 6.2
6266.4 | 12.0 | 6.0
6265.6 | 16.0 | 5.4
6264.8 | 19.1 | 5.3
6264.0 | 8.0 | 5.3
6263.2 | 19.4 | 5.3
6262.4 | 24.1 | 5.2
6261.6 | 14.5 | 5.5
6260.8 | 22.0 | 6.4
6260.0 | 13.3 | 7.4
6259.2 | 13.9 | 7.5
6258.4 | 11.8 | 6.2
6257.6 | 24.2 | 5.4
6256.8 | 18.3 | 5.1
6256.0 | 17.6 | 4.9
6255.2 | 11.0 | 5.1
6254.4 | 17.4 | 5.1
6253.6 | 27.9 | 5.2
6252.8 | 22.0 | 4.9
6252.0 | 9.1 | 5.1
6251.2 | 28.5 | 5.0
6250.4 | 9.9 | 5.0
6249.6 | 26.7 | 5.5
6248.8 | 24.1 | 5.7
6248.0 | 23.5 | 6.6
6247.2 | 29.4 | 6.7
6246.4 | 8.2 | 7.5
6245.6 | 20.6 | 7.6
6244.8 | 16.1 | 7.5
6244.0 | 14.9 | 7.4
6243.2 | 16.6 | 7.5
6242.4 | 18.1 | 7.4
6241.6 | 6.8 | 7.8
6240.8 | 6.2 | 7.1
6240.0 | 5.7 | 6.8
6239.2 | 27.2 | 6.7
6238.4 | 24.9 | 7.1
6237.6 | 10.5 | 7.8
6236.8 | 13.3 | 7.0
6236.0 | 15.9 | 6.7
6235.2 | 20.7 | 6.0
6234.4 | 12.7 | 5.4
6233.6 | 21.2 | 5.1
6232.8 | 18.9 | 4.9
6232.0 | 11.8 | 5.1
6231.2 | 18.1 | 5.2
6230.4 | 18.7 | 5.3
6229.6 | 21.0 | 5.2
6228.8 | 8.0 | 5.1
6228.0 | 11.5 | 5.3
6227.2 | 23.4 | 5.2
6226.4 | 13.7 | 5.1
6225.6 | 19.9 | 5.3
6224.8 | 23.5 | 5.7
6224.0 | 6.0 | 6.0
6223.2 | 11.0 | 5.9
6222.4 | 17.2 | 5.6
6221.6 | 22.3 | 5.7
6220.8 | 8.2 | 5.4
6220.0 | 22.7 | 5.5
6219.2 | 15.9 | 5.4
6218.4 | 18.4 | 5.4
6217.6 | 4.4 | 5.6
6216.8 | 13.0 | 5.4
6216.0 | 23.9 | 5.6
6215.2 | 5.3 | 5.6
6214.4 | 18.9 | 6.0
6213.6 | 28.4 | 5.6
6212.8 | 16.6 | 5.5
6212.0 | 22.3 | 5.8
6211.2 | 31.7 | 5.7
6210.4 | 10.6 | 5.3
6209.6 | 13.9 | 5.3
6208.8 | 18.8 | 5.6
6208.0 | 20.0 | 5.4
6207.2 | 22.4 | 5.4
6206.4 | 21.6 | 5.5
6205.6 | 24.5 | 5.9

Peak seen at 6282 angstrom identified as H-beta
